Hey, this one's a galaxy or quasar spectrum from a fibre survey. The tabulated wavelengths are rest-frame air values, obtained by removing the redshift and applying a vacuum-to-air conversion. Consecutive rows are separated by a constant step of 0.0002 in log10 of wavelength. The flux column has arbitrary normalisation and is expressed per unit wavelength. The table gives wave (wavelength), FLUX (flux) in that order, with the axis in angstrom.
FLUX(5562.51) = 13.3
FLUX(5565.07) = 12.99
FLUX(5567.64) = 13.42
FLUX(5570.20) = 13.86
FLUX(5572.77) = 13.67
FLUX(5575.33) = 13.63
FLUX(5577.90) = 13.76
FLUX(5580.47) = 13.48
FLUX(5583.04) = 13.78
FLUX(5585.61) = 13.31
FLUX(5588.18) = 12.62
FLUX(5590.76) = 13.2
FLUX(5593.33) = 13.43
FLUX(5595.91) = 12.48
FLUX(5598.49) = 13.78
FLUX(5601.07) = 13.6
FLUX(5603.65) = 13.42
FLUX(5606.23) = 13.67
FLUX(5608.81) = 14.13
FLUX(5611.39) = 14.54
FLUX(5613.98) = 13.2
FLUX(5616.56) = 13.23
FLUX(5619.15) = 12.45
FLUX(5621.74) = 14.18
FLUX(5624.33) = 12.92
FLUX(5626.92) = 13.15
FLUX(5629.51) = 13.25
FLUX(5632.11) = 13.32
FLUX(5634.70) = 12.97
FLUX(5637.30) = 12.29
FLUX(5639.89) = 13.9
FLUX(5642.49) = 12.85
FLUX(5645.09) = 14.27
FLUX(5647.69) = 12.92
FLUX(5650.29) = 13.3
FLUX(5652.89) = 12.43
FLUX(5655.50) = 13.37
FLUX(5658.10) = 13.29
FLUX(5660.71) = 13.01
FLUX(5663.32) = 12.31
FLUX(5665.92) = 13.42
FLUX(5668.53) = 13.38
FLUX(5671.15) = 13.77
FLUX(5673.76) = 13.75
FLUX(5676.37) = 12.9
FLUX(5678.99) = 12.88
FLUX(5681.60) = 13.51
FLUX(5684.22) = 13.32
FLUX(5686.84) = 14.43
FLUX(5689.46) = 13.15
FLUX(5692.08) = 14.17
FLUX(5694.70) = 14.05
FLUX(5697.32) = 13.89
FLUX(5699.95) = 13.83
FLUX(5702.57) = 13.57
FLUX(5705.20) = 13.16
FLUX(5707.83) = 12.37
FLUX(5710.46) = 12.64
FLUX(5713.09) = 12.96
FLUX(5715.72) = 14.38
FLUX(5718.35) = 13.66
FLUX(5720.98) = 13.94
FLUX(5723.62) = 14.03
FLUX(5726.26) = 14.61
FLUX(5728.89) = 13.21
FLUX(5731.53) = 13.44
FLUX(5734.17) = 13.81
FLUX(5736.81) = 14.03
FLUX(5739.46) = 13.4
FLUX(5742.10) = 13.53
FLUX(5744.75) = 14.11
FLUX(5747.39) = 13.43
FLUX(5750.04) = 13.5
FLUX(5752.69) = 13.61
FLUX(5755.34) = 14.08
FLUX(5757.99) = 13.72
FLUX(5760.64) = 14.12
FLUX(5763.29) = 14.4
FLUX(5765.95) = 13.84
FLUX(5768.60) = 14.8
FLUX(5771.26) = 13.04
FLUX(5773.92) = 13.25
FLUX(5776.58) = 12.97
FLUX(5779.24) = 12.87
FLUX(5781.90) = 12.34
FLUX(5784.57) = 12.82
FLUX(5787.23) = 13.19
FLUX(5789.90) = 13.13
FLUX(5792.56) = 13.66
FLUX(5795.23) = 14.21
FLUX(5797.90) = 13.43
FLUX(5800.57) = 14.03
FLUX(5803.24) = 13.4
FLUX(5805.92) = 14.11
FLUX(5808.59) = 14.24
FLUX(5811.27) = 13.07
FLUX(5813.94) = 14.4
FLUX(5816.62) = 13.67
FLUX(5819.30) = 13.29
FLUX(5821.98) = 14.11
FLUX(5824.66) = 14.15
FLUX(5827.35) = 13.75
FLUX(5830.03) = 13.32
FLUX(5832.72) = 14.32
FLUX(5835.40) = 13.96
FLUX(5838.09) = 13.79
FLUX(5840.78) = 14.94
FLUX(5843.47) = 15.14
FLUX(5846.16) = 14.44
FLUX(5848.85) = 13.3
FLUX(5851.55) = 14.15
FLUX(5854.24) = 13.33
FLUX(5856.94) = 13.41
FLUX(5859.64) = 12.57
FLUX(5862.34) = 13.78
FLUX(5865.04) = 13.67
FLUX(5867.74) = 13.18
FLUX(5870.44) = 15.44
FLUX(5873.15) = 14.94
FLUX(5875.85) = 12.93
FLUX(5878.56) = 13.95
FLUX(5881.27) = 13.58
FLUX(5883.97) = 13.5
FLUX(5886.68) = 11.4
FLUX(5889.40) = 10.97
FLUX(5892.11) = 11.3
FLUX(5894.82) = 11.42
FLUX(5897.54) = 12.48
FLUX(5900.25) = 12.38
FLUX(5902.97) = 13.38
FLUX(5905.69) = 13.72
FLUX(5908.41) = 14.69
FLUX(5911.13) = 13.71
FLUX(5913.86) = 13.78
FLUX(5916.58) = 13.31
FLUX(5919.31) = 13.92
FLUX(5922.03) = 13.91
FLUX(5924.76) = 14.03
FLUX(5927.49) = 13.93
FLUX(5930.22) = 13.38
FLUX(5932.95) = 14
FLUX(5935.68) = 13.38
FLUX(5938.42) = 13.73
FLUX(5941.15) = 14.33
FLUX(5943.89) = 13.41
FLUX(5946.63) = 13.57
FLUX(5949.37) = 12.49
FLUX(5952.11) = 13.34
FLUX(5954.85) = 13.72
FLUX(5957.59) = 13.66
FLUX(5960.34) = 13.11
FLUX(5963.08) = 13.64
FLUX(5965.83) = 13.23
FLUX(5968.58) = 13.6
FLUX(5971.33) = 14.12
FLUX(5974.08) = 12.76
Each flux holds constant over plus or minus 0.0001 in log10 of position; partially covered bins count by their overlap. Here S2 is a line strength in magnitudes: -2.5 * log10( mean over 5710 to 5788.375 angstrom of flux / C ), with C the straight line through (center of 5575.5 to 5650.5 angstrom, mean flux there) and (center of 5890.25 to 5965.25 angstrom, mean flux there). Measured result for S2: -0.02 mag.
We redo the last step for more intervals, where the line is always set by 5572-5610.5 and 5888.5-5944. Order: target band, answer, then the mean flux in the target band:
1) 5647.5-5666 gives 0.04 mag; 13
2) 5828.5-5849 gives -0.07 mag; 14.2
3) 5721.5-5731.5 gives -0.04 mag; 13.9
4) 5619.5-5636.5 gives 0.02 mag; 13.2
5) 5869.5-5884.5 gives -0.06 mag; 14.1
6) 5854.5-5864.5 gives 0.00 mag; 13.3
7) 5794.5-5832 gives -0.03 mag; 13.8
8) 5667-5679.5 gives 0.01 mag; 13.4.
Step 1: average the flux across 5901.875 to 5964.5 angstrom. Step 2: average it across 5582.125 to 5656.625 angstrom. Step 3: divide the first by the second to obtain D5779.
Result 1.0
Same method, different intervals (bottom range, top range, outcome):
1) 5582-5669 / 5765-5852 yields 1.03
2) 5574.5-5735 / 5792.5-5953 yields 1.01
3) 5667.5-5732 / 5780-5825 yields 1.00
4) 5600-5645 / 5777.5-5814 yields 1.01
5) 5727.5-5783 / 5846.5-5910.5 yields 0.97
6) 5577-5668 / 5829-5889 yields 1.03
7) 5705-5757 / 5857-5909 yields 0.96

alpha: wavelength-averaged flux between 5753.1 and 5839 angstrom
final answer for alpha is 13.7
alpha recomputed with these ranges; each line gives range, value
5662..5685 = 13.2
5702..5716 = 13.1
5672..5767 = 13.7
